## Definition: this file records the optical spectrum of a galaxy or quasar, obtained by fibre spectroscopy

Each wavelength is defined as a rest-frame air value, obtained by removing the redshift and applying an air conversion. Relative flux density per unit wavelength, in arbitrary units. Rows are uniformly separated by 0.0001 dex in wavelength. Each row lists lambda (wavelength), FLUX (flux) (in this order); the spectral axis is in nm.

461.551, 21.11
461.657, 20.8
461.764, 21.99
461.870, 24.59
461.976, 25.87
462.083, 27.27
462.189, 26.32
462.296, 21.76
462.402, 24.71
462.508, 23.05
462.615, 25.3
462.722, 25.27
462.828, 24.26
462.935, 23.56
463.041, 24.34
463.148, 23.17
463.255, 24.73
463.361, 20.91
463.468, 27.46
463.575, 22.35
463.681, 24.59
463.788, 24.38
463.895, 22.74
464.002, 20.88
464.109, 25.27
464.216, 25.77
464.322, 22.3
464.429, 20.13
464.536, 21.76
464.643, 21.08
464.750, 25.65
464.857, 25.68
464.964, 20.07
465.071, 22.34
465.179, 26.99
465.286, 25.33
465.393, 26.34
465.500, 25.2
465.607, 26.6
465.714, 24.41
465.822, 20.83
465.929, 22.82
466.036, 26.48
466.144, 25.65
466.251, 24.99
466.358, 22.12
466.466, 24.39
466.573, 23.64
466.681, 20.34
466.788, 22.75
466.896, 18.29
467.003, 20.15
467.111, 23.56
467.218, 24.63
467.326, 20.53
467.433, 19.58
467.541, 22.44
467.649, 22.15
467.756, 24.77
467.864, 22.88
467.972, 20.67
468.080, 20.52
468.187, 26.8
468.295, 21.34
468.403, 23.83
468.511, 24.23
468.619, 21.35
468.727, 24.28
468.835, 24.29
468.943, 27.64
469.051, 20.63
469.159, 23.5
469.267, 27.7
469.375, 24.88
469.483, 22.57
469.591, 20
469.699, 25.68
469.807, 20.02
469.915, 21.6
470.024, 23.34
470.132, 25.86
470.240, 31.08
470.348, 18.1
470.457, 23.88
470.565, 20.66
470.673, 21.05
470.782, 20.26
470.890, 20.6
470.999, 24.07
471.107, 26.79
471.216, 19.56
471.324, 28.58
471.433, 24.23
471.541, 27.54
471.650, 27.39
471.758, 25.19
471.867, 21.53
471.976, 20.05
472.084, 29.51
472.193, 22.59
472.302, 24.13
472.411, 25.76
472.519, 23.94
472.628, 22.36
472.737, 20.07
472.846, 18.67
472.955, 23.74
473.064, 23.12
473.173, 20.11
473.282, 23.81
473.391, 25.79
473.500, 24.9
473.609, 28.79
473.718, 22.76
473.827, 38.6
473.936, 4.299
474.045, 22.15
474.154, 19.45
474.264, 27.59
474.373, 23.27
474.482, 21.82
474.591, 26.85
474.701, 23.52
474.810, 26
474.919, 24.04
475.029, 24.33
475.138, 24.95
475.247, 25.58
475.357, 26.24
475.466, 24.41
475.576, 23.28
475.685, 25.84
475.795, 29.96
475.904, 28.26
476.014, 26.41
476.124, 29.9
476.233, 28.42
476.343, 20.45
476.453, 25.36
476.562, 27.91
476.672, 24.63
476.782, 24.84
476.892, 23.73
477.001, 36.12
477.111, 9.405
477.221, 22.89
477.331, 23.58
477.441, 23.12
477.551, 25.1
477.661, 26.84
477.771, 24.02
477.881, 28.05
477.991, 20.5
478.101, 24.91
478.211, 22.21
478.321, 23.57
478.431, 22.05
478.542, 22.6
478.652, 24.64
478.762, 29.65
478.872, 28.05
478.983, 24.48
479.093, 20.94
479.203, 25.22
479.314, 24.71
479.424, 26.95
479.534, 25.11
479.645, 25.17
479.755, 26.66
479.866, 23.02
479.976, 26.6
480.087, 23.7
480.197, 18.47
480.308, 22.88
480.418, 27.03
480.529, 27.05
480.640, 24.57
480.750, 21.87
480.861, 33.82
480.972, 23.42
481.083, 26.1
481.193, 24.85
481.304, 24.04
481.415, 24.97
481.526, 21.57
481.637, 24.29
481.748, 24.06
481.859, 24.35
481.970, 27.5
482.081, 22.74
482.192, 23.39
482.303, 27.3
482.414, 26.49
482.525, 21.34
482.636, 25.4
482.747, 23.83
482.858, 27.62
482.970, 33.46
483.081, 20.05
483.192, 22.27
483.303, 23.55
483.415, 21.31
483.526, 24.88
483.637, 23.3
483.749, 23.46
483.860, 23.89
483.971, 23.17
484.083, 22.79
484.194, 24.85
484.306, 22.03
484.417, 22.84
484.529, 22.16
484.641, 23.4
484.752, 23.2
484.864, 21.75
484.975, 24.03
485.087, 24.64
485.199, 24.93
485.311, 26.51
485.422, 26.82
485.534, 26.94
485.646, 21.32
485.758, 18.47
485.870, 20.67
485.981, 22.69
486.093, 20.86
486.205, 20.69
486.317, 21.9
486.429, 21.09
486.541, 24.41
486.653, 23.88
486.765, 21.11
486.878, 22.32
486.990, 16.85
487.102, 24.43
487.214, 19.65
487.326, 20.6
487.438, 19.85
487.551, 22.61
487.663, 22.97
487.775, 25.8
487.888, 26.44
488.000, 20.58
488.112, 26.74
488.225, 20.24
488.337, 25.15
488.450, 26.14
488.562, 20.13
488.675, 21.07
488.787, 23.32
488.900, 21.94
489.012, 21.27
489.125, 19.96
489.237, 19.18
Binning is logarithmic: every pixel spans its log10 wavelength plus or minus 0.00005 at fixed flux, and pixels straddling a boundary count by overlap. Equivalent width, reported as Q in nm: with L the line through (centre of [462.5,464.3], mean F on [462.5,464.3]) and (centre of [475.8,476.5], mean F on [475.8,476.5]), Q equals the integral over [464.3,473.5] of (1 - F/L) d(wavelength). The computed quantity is 0.670 nm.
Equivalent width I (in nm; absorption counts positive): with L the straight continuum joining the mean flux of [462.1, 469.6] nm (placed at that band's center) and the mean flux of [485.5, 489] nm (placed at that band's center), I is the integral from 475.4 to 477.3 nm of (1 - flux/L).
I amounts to -0.21 nm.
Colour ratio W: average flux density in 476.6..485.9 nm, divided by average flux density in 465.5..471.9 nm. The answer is 1.04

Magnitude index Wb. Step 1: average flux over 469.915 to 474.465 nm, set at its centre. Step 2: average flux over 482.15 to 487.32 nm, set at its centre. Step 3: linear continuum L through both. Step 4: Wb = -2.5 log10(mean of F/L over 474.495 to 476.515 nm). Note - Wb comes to -0.100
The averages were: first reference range 23.5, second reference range 23.3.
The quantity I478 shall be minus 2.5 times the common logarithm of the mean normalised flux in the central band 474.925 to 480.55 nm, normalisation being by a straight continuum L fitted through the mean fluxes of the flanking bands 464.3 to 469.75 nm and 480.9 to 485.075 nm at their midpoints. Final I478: -0.05 mag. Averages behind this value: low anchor 23.3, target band 24.9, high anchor 24.1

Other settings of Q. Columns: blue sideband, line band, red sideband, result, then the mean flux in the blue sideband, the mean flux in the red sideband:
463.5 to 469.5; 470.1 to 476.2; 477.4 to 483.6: -0.047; 23.4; 24.7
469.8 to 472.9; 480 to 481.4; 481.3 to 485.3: -0.055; 23.4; 24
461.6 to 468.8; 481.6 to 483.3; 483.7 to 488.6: -0.144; 23.4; 22.9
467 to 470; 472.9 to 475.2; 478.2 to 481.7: 0.002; 23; 24.7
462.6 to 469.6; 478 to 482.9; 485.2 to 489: -0.399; 23.4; 22.6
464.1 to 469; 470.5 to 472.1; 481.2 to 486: -0.013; 23.3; 23.9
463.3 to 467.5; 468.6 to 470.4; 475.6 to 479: 0.014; 23.3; 25.1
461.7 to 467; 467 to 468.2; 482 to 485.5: 0.075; 23.8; 24.2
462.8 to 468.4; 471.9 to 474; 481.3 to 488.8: 0.001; 23.3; 23.3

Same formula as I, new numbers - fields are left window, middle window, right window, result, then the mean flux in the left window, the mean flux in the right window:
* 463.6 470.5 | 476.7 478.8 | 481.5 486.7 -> -0.05 nm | 23.3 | 23.7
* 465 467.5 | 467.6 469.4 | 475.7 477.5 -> 0.01 nm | 23.4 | 25.3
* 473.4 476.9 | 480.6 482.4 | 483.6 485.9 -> -0.08 nm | 25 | 23.4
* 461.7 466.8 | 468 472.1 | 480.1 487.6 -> 0.03 nm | 23.9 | 23.6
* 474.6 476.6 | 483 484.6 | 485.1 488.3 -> 0.03 nm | 25.8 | 22.6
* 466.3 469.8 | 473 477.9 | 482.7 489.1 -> -0.37 nm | 22.8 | 23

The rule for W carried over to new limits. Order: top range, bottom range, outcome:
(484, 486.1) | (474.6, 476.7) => 0.90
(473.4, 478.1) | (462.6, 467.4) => 1.05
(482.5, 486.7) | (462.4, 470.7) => 1.00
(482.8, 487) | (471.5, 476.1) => 0.96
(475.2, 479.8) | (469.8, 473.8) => 1.06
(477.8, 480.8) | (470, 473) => 1.04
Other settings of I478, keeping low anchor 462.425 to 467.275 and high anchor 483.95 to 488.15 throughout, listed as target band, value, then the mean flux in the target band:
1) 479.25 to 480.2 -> -0.08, 24.8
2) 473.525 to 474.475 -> 0.00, 23.3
